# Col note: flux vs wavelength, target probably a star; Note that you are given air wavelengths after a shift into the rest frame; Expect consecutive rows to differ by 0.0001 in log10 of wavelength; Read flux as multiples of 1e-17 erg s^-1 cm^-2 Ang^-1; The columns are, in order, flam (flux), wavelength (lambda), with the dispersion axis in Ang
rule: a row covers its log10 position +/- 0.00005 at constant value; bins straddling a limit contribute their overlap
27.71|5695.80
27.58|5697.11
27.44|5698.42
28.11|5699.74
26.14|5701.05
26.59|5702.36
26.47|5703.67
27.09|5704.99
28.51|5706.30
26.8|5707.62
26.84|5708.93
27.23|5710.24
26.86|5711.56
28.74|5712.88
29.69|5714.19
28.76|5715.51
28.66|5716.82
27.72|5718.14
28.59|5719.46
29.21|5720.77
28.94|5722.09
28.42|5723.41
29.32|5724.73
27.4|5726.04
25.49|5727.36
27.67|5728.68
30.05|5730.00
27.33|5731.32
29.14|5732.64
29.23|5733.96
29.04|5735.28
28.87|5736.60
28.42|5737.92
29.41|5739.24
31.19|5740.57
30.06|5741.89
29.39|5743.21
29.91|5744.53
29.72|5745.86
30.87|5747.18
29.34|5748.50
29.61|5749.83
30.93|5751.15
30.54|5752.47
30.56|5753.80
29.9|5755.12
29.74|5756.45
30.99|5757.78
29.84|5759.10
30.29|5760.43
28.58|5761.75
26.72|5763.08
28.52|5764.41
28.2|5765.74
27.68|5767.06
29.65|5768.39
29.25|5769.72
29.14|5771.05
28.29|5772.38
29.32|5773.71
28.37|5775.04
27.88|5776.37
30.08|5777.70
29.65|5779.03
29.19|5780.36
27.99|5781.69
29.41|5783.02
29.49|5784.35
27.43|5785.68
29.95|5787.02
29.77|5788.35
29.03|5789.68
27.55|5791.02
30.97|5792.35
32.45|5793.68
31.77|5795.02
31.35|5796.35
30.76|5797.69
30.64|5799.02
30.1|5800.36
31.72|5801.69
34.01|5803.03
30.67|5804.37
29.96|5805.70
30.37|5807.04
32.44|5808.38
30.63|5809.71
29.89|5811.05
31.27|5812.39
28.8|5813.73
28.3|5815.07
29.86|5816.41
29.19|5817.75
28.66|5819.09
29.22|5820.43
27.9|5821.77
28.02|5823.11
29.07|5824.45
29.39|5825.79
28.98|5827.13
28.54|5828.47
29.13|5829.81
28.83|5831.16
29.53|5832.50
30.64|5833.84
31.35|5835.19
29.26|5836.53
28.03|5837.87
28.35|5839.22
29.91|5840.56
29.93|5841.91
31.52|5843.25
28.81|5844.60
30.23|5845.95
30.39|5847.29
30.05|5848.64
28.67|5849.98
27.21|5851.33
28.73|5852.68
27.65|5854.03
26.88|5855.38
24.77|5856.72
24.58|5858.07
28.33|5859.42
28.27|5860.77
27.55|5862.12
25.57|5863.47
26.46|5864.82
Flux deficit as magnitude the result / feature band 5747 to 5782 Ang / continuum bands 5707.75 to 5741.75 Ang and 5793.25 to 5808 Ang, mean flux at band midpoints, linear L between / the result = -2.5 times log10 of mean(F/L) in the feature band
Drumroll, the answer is 0.02 mag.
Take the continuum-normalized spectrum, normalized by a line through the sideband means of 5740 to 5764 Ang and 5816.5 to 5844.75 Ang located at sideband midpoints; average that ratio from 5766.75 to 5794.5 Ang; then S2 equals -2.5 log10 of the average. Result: 0.02 mag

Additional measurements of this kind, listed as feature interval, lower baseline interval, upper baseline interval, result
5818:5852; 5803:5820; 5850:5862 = -0.027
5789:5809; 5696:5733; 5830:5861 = -0.090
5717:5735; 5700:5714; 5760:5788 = -0.026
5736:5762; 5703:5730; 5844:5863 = -0.074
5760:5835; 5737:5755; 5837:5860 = -0.012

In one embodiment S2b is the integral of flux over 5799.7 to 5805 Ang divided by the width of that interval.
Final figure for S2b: 31.6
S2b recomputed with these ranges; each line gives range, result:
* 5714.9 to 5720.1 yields 28.4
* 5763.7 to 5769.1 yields 28.5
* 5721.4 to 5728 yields 27.9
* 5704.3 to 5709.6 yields 27.3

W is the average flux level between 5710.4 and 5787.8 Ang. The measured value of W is 29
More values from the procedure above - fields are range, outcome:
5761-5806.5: 29.6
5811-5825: 29.1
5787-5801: 30.4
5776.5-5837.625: 29.8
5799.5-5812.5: 31.1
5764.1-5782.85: 28.8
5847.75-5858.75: 27.4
